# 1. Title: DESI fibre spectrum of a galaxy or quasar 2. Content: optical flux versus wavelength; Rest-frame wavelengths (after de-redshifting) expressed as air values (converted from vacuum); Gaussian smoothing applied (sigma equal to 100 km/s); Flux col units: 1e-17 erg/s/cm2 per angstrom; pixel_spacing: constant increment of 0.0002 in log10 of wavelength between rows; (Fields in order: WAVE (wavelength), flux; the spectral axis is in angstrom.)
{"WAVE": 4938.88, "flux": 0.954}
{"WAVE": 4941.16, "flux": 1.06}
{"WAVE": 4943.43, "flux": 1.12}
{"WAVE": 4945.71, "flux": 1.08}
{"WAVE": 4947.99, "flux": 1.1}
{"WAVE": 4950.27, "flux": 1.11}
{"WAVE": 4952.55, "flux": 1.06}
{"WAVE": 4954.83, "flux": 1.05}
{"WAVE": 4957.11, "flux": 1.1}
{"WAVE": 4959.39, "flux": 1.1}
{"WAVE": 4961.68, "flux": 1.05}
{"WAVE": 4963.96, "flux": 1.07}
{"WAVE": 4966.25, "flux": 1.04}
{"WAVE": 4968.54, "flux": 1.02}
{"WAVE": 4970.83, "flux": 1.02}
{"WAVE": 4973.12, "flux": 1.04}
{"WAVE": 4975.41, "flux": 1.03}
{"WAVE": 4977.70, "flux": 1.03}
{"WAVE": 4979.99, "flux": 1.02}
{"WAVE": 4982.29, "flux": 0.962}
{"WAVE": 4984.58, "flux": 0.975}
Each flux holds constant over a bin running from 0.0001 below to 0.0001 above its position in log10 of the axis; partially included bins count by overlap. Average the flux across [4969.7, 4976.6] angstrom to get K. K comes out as 1.03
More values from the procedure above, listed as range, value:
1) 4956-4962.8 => 1.08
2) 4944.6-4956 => 1.08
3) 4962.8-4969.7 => 1.04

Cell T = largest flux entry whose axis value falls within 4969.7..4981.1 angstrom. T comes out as 1.04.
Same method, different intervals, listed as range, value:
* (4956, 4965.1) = 1.1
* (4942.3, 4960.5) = 1.12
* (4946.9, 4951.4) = 1.11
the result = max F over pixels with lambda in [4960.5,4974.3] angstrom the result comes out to 1.07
